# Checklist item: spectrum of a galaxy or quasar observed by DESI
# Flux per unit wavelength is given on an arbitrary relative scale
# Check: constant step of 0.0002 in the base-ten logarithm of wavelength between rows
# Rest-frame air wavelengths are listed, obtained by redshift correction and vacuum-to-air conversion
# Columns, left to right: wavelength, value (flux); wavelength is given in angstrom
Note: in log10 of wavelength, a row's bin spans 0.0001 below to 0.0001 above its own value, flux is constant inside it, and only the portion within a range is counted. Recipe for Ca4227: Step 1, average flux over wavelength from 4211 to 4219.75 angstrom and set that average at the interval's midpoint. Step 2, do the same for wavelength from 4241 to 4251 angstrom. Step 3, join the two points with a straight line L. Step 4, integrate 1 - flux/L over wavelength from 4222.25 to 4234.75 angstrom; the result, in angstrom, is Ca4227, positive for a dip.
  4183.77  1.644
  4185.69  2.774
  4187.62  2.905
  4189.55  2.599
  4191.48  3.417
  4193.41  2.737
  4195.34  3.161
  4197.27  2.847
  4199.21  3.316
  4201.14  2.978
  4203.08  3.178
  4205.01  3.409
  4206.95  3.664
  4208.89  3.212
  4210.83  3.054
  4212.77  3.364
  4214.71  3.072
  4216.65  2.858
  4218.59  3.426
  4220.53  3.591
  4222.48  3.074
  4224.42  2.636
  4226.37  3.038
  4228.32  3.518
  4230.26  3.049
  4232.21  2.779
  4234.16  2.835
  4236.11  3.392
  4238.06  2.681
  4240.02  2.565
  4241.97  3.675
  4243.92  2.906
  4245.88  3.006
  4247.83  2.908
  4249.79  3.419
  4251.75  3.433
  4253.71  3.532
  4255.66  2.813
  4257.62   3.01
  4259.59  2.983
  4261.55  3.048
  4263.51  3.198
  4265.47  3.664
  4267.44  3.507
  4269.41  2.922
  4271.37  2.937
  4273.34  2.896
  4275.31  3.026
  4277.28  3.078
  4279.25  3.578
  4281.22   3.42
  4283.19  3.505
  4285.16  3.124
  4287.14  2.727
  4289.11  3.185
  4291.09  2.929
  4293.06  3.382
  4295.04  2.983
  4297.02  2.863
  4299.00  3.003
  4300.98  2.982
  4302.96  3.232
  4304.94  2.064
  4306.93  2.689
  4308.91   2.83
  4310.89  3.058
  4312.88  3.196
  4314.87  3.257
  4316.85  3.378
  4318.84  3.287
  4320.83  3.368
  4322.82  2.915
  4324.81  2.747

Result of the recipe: 0.8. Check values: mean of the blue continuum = 3.18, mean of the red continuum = 3.19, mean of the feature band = 2.99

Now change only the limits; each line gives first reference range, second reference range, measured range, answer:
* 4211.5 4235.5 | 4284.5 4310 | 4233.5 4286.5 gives -2.4 angstrom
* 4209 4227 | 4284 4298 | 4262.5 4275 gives -0.5 angstrom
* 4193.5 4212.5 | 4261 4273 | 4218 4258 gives 1.1 angstrom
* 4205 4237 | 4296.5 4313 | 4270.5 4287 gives -1.2 angstrom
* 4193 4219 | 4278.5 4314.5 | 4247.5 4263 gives -0.3 angstrom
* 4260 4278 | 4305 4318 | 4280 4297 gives -0.4 angstrom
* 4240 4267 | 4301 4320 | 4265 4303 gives -0.6 angstrom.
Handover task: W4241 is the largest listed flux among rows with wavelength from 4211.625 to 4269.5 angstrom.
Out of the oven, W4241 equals 3.675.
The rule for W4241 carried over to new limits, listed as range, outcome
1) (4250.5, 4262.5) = 3.532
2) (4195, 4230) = 3.664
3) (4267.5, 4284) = 3.578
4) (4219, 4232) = 3.591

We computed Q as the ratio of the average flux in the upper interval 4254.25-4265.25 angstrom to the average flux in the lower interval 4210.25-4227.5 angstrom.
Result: 0.98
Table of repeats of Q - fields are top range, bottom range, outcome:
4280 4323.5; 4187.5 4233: 0.98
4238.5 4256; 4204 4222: 0.95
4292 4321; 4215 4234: 0.98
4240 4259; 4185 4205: 1.05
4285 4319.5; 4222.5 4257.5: 0.98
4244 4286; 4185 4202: 1.07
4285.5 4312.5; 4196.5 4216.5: 0.92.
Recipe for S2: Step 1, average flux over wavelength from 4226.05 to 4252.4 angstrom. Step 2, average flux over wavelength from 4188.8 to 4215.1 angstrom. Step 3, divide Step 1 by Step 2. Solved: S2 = 0.98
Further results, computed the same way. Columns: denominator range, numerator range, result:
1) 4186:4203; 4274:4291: 1.06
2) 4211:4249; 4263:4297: 1.03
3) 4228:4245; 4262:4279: 1.05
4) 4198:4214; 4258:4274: 0.96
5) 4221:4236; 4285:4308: 0.96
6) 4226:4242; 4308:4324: 1.04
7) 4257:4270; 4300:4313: 0.89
